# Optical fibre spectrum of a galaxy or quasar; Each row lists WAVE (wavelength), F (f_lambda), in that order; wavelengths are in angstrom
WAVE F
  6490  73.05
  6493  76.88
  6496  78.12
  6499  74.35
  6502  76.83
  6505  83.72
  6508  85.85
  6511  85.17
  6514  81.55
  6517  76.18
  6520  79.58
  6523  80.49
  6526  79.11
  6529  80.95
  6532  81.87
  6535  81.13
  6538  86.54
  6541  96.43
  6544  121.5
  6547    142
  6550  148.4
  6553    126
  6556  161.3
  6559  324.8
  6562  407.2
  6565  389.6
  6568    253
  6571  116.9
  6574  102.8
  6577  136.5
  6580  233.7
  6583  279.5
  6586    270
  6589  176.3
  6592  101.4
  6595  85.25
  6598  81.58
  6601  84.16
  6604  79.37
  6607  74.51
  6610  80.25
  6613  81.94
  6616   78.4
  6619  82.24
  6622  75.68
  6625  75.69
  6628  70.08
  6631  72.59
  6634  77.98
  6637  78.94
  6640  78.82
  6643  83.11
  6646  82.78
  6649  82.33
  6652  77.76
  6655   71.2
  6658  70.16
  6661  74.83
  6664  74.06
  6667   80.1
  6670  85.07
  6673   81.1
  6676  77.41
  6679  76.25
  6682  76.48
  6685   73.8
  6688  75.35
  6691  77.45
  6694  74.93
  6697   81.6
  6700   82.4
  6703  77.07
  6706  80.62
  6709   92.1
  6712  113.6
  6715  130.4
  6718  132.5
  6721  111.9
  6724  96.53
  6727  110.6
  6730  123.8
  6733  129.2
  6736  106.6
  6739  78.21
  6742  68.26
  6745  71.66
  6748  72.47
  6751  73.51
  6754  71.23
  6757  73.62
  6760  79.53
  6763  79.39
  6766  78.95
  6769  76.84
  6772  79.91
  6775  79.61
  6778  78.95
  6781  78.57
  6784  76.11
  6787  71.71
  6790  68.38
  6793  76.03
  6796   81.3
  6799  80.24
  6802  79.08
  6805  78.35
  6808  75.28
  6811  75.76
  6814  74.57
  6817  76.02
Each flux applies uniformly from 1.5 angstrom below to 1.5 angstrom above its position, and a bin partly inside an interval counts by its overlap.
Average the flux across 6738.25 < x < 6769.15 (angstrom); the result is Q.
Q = 74.7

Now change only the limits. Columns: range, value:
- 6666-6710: 79.3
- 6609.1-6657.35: 77.9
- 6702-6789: 89.4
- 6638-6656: 79.5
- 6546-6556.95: 144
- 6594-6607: 81.6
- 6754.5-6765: 77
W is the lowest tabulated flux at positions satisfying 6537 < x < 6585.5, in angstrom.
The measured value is 86.54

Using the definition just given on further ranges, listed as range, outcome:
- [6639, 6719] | 70.16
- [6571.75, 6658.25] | 70.08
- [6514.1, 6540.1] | 76.18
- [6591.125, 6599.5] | 81.58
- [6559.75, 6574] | 102.8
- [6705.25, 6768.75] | 68.26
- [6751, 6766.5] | 71.23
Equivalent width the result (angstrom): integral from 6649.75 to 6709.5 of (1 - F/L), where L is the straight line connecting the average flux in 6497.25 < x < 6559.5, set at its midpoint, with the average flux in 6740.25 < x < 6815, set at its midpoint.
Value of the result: 6.19 angstrom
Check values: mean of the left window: 104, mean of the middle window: 77.8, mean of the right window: 76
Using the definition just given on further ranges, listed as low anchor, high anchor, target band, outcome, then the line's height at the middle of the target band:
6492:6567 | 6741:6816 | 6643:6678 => 8.0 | 101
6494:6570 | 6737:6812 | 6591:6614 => 6.8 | 118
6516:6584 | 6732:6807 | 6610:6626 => 6.6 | 135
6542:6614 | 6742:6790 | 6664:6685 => 7.4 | 121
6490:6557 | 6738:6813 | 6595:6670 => 6.9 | 86.1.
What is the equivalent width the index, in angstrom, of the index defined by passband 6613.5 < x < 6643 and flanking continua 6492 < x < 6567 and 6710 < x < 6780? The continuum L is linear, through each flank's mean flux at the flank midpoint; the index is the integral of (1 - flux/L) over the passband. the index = 9.2 angstrom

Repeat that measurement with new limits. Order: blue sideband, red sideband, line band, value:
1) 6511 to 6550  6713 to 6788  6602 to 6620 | 2.36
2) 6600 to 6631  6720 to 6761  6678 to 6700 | 2.14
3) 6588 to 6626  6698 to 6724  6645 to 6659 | 2.54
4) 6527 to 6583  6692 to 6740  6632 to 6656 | 9.79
